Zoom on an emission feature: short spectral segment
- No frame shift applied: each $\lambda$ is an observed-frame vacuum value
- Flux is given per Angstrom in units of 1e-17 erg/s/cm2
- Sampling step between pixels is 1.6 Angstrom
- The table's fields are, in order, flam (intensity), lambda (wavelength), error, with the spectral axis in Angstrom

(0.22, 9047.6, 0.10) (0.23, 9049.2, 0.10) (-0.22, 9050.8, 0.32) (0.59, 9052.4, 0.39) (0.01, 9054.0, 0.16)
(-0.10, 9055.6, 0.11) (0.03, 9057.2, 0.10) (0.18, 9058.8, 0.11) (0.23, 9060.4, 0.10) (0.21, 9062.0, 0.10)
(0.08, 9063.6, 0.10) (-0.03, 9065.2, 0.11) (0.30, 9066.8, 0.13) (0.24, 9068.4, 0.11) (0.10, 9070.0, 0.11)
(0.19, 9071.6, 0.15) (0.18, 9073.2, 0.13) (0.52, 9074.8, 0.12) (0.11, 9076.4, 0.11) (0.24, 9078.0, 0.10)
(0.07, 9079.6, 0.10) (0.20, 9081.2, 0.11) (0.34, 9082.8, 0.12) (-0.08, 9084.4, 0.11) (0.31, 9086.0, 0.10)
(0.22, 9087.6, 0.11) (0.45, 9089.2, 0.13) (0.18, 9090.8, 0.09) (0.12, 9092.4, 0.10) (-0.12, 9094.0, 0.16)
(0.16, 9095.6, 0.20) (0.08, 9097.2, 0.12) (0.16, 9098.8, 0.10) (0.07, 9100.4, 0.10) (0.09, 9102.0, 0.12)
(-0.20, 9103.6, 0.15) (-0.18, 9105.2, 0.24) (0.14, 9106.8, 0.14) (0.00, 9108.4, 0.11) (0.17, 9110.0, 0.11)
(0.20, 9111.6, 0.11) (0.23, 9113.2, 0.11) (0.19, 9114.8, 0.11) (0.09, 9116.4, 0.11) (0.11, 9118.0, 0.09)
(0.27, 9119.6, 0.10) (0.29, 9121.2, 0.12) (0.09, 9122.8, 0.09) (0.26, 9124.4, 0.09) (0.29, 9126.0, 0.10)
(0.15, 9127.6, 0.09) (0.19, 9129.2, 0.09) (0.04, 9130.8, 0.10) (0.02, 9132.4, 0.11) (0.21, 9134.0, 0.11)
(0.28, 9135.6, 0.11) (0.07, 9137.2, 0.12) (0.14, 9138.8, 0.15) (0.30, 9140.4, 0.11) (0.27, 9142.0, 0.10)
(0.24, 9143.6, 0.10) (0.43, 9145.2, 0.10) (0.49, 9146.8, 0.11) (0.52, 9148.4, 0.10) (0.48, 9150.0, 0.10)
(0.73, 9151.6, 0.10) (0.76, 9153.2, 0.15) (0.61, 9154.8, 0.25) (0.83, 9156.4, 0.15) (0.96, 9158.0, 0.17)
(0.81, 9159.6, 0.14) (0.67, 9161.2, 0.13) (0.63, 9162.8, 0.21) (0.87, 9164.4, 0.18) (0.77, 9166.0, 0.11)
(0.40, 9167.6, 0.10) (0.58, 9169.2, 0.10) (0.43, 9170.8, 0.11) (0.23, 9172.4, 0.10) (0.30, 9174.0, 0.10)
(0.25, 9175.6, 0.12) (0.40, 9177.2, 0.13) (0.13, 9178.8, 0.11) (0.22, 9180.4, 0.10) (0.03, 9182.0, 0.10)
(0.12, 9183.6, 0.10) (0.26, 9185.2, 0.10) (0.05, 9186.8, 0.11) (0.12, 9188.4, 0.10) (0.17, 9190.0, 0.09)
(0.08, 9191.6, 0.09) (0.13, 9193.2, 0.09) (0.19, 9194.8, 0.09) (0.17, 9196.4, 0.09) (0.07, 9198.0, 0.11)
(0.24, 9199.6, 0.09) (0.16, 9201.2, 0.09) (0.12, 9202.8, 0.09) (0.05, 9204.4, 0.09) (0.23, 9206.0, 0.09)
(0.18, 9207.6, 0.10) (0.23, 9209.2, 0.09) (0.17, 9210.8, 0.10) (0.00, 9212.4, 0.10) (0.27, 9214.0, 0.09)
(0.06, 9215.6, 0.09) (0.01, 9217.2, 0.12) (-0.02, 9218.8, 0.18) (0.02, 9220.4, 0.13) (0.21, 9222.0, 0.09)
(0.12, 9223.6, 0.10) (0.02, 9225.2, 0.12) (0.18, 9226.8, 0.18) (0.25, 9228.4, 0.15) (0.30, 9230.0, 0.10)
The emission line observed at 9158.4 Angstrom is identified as [O II]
